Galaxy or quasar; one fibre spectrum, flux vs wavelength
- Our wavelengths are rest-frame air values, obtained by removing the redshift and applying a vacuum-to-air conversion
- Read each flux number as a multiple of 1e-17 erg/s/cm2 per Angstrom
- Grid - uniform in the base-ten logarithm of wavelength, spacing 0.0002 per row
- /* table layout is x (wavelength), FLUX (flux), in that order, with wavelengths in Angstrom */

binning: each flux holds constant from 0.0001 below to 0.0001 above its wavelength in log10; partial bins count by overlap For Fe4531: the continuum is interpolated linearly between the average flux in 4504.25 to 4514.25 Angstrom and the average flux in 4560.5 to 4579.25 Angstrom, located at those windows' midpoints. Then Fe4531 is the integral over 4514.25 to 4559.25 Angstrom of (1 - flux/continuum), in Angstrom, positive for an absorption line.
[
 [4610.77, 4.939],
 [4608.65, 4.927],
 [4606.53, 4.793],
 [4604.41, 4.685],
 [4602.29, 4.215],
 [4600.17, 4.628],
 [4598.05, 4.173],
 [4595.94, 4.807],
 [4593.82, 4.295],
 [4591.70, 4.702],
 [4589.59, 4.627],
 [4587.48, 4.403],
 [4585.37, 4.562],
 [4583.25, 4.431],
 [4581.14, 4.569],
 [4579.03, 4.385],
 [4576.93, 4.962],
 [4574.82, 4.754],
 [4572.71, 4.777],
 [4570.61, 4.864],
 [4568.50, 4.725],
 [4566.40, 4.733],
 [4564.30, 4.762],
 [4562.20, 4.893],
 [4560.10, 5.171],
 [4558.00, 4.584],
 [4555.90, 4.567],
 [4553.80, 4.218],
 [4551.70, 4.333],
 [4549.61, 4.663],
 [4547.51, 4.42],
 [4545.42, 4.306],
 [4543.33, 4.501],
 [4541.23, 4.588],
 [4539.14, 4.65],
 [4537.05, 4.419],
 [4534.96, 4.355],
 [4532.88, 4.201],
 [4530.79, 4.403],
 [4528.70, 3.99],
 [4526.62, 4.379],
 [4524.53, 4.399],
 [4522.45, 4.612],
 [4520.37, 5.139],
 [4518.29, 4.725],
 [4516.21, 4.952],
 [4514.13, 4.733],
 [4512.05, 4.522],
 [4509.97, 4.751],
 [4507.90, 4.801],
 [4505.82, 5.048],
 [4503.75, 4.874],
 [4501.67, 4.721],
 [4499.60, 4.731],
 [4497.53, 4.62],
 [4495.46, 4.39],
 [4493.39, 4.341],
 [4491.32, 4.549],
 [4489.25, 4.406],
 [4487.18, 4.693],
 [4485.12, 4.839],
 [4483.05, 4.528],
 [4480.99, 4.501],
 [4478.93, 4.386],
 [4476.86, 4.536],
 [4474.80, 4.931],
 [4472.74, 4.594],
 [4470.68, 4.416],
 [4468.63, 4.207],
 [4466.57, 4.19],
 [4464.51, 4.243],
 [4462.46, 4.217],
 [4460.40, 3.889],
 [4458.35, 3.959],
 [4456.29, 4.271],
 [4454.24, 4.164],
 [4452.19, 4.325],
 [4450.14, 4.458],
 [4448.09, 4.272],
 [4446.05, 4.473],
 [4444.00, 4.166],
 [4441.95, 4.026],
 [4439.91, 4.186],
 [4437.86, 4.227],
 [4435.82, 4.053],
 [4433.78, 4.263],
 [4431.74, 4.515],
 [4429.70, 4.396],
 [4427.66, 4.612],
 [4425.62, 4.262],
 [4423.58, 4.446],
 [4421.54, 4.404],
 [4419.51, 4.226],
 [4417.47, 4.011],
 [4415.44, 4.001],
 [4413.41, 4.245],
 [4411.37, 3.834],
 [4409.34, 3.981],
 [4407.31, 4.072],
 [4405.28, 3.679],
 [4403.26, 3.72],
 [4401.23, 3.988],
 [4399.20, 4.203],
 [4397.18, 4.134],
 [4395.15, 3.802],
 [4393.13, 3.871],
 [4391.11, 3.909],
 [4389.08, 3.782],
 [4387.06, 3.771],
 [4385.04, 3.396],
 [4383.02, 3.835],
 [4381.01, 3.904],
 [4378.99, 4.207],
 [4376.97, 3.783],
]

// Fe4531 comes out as 2.7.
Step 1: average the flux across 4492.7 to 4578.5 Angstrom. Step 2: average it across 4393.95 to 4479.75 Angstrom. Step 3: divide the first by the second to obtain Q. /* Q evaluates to 1.1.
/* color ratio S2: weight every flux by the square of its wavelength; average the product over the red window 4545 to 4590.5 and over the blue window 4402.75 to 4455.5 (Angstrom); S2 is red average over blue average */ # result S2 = 1.17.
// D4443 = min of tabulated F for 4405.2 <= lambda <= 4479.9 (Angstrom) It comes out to 3.679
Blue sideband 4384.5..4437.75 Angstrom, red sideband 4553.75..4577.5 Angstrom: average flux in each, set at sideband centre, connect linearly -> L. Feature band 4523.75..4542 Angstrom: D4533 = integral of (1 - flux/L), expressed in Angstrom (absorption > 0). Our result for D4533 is 0.98 Angstrom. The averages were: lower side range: 4.07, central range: 4.37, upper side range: 4.77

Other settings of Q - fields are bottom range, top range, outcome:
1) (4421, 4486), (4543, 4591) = 1.06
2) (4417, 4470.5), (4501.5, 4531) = 1.10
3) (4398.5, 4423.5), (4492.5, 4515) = 1.16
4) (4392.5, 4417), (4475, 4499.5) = 1.15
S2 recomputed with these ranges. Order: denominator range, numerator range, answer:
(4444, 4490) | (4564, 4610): 1.11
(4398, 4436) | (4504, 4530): 1.18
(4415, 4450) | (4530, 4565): 1.12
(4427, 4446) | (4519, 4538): 1.08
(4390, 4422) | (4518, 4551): 1.19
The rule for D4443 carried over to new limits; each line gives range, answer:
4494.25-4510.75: 4.39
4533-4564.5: 4.218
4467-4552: 3.99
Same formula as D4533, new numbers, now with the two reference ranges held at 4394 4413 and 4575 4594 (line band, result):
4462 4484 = -1.3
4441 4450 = -0.4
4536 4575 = -1.4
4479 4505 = -2.1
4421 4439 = -1.4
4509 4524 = -1.5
